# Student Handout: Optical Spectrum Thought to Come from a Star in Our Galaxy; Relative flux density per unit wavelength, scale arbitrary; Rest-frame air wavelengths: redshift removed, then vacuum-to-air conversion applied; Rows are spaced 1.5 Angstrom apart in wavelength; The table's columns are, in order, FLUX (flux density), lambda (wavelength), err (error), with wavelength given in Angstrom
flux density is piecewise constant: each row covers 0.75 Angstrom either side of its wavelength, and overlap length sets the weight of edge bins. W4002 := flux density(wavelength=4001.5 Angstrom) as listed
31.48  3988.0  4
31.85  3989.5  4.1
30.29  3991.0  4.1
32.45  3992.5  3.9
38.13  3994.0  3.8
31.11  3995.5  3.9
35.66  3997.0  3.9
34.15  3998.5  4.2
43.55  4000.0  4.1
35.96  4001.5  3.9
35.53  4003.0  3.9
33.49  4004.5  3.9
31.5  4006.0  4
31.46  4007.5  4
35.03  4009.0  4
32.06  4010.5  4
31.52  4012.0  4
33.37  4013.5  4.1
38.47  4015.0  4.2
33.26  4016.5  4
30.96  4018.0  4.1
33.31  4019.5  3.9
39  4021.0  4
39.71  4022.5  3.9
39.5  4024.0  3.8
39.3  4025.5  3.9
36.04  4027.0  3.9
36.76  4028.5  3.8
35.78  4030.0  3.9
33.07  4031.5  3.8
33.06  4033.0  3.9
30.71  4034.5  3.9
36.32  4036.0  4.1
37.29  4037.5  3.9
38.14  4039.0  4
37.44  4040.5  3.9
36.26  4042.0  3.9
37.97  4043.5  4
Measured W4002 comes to 35.96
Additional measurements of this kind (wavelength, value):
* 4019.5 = 33.31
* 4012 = 31.52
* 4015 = 38.47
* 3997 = 35.66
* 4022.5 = 39.71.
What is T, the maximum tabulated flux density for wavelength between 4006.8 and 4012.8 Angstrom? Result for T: 35.03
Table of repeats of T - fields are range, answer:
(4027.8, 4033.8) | 36.76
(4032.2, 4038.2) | 37.29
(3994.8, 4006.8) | 43.55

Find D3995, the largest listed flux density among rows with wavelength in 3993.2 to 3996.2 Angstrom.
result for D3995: 38.13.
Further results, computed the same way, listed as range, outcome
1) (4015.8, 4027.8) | 39.71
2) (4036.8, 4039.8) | 38.14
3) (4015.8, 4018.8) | 33.26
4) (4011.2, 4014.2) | 33.37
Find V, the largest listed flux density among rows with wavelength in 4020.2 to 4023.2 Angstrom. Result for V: 39.71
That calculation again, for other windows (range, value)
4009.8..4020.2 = 38.47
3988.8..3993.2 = 32.45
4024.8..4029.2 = 39.3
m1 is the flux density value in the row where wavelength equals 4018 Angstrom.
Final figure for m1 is 30.96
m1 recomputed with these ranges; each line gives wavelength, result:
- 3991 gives 30.29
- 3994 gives 38.13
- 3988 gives 31.48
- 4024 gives 39.5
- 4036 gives 36.32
